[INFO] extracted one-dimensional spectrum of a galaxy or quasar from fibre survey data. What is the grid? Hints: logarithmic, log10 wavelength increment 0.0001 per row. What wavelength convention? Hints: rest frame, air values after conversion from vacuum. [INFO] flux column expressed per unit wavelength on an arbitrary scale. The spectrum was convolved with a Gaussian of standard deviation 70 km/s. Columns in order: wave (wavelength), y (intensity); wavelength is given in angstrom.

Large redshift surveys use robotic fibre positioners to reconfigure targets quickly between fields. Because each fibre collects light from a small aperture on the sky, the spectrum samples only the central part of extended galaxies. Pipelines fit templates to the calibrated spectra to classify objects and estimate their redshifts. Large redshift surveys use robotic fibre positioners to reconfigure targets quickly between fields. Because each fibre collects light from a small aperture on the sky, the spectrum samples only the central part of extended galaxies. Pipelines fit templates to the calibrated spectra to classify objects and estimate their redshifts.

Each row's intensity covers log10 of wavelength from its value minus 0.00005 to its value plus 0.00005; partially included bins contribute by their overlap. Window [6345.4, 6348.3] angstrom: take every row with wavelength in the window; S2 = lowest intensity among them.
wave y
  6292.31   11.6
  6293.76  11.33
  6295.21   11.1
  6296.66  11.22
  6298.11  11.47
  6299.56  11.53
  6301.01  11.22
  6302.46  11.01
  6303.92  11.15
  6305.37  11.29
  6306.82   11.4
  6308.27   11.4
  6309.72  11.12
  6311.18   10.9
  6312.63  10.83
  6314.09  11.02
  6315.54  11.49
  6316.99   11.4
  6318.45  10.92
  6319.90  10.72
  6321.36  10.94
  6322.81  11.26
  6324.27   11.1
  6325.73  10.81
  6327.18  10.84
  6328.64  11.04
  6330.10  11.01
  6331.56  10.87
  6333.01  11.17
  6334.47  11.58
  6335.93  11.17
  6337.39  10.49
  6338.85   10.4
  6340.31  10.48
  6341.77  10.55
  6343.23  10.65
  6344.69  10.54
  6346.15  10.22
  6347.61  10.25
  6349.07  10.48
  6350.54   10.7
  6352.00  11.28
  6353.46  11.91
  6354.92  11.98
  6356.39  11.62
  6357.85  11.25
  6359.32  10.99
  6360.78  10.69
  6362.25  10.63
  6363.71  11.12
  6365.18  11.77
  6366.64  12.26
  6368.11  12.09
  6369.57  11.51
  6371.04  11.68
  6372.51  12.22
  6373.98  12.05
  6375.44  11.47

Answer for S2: 10.22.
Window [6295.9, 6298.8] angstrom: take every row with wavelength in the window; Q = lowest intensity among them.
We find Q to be 11.22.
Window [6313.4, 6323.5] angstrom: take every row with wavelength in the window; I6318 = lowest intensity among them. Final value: 10.72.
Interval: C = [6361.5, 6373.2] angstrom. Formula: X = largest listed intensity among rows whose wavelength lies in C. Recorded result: 12.26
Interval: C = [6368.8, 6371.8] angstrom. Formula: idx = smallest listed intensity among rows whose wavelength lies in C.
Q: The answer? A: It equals 11.51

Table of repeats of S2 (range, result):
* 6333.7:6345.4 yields 10.4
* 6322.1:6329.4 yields 10.81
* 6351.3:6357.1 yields 11.28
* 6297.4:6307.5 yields 11.01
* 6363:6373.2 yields 11.12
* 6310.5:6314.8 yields 10.83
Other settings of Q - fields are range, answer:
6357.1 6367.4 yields 10.63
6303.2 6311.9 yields 10.9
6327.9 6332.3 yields 10.87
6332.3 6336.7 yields 11.17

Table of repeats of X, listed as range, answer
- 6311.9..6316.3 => 11.49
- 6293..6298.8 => 11.47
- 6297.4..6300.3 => 11.53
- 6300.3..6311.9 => 11.4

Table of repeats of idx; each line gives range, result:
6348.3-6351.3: 10.48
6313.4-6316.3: 11.02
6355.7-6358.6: 11.25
